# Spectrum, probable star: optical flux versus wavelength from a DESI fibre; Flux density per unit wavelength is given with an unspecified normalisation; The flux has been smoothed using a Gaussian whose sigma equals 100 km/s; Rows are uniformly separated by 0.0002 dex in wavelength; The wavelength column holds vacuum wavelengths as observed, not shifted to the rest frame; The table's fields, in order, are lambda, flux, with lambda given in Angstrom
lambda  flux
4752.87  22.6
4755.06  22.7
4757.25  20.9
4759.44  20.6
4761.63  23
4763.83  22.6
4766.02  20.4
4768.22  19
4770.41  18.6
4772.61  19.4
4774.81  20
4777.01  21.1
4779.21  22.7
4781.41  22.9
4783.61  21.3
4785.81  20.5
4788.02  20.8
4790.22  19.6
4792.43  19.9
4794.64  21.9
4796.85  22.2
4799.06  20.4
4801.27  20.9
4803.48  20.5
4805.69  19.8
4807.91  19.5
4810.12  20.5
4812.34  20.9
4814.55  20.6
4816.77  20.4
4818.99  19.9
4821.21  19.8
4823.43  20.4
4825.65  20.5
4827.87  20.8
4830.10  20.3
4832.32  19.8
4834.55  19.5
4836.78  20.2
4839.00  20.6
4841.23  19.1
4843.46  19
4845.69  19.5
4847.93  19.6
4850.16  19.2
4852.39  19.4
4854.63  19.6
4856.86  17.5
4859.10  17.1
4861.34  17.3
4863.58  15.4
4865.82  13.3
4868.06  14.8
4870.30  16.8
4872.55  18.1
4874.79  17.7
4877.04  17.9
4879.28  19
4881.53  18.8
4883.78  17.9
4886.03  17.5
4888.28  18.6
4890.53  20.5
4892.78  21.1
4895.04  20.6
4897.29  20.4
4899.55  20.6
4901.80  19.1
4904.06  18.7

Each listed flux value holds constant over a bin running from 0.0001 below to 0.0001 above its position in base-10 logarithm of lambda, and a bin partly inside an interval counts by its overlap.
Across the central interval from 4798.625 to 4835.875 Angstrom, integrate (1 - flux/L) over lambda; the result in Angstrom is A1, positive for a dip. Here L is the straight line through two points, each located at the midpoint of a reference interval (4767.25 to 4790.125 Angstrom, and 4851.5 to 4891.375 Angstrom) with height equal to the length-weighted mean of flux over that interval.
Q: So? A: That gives -1.8 Angstrom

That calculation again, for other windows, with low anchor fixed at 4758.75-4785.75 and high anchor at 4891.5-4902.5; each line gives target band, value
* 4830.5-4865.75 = 3.3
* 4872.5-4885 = 1.4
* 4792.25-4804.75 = -0.1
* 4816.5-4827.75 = 0.3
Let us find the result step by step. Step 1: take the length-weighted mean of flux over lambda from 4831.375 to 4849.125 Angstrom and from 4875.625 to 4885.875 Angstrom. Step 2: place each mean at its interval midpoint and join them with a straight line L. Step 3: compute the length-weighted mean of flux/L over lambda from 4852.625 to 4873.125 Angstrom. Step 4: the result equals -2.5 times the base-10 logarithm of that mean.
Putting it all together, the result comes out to 0.13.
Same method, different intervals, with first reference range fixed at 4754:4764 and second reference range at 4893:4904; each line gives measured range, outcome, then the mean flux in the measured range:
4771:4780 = 0.06 mag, 20.6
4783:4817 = 0.04 mag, 20.6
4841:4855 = 0.08 mag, 19.3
